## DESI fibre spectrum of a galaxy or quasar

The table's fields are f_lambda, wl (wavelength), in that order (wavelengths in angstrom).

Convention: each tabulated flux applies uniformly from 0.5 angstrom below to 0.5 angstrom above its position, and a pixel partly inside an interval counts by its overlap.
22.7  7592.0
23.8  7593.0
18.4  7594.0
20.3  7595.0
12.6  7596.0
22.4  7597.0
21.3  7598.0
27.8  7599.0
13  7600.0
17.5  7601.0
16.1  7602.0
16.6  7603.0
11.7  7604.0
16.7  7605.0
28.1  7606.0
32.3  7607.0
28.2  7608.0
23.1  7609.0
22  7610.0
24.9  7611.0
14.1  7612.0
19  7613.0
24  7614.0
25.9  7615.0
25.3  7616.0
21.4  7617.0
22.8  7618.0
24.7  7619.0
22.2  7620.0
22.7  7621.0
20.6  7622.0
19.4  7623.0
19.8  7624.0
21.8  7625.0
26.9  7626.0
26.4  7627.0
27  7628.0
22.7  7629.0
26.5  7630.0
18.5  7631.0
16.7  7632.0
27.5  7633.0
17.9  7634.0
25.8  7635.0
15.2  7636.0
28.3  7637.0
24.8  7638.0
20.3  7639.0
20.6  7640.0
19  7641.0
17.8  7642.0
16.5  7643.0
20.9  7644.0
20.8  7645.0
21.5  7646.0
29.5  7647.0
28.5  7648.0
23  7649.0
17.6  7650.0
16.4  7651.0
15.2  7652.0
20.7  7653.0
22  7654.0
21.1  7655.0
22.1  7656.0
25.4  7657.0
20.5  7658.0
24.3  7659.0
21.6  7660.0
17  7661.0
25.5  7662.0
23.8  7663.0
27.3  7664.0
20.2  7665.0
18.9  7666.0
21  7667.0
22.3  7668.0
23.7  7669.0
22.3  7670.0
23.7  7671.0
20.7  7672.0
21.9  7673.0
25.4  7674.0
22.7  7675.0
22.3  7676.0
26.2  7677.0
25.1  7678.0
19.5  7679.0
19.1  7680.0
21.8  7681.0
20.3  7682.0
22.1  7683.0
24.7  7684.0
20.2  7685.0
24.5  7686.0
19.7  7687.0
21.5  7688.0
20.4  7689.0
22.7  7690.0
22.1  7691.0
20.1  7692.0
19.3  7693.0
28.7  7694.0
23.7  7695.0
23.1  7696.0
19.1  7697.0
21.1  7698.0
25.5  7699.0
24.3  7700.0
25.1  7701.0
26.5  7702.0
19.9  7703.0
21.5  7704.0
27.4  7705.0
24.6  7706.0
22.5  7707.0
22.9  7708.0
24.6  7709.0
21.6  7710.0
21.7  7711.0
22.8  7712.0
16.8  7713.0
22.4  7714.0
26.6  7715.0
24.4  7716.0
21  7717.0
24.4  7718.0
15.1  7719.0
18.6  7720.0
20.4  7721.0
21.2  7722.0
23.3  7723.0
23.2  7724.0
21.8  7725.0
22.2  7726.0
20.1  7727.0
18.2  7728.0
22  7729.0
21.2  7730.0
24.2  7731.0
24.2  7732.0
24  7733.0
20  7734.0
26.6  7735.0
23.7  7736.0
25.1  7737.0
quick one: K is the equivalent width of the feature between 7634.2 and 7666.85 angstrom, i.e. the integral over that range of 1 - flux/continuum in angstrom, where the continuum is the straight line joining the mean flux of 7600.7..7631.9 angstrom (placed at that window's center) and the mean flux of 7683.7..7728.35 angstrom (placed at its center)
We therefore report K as 0.9 angstrom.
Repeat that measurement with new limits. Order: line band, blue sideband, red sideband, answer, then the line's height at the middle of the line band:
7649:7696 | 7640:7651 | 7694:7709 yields 0.9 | 22.4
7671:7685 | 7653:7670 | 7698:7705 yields 0.3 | 22.9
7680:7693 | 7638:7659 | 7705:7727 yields 0.1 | 21.7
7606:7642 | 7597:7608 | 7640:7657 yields -3.6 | 20.7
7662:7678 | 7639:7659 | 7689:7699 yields -1.0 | 21.6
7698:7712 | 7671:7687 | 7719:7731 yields -1.3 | 21.6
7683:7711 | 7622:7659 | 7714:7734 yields -1.3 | 21.8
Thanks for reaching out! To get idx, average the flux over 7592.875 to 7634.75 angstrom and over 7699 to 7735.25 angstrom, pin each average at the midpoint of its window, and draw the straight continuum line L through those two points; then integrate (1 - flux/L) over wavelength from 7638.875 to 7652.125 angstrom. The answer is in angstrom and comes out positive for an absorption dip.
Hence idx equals 0.7 angstrom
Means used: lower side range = 21.7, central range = 20.7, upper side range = 22.4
